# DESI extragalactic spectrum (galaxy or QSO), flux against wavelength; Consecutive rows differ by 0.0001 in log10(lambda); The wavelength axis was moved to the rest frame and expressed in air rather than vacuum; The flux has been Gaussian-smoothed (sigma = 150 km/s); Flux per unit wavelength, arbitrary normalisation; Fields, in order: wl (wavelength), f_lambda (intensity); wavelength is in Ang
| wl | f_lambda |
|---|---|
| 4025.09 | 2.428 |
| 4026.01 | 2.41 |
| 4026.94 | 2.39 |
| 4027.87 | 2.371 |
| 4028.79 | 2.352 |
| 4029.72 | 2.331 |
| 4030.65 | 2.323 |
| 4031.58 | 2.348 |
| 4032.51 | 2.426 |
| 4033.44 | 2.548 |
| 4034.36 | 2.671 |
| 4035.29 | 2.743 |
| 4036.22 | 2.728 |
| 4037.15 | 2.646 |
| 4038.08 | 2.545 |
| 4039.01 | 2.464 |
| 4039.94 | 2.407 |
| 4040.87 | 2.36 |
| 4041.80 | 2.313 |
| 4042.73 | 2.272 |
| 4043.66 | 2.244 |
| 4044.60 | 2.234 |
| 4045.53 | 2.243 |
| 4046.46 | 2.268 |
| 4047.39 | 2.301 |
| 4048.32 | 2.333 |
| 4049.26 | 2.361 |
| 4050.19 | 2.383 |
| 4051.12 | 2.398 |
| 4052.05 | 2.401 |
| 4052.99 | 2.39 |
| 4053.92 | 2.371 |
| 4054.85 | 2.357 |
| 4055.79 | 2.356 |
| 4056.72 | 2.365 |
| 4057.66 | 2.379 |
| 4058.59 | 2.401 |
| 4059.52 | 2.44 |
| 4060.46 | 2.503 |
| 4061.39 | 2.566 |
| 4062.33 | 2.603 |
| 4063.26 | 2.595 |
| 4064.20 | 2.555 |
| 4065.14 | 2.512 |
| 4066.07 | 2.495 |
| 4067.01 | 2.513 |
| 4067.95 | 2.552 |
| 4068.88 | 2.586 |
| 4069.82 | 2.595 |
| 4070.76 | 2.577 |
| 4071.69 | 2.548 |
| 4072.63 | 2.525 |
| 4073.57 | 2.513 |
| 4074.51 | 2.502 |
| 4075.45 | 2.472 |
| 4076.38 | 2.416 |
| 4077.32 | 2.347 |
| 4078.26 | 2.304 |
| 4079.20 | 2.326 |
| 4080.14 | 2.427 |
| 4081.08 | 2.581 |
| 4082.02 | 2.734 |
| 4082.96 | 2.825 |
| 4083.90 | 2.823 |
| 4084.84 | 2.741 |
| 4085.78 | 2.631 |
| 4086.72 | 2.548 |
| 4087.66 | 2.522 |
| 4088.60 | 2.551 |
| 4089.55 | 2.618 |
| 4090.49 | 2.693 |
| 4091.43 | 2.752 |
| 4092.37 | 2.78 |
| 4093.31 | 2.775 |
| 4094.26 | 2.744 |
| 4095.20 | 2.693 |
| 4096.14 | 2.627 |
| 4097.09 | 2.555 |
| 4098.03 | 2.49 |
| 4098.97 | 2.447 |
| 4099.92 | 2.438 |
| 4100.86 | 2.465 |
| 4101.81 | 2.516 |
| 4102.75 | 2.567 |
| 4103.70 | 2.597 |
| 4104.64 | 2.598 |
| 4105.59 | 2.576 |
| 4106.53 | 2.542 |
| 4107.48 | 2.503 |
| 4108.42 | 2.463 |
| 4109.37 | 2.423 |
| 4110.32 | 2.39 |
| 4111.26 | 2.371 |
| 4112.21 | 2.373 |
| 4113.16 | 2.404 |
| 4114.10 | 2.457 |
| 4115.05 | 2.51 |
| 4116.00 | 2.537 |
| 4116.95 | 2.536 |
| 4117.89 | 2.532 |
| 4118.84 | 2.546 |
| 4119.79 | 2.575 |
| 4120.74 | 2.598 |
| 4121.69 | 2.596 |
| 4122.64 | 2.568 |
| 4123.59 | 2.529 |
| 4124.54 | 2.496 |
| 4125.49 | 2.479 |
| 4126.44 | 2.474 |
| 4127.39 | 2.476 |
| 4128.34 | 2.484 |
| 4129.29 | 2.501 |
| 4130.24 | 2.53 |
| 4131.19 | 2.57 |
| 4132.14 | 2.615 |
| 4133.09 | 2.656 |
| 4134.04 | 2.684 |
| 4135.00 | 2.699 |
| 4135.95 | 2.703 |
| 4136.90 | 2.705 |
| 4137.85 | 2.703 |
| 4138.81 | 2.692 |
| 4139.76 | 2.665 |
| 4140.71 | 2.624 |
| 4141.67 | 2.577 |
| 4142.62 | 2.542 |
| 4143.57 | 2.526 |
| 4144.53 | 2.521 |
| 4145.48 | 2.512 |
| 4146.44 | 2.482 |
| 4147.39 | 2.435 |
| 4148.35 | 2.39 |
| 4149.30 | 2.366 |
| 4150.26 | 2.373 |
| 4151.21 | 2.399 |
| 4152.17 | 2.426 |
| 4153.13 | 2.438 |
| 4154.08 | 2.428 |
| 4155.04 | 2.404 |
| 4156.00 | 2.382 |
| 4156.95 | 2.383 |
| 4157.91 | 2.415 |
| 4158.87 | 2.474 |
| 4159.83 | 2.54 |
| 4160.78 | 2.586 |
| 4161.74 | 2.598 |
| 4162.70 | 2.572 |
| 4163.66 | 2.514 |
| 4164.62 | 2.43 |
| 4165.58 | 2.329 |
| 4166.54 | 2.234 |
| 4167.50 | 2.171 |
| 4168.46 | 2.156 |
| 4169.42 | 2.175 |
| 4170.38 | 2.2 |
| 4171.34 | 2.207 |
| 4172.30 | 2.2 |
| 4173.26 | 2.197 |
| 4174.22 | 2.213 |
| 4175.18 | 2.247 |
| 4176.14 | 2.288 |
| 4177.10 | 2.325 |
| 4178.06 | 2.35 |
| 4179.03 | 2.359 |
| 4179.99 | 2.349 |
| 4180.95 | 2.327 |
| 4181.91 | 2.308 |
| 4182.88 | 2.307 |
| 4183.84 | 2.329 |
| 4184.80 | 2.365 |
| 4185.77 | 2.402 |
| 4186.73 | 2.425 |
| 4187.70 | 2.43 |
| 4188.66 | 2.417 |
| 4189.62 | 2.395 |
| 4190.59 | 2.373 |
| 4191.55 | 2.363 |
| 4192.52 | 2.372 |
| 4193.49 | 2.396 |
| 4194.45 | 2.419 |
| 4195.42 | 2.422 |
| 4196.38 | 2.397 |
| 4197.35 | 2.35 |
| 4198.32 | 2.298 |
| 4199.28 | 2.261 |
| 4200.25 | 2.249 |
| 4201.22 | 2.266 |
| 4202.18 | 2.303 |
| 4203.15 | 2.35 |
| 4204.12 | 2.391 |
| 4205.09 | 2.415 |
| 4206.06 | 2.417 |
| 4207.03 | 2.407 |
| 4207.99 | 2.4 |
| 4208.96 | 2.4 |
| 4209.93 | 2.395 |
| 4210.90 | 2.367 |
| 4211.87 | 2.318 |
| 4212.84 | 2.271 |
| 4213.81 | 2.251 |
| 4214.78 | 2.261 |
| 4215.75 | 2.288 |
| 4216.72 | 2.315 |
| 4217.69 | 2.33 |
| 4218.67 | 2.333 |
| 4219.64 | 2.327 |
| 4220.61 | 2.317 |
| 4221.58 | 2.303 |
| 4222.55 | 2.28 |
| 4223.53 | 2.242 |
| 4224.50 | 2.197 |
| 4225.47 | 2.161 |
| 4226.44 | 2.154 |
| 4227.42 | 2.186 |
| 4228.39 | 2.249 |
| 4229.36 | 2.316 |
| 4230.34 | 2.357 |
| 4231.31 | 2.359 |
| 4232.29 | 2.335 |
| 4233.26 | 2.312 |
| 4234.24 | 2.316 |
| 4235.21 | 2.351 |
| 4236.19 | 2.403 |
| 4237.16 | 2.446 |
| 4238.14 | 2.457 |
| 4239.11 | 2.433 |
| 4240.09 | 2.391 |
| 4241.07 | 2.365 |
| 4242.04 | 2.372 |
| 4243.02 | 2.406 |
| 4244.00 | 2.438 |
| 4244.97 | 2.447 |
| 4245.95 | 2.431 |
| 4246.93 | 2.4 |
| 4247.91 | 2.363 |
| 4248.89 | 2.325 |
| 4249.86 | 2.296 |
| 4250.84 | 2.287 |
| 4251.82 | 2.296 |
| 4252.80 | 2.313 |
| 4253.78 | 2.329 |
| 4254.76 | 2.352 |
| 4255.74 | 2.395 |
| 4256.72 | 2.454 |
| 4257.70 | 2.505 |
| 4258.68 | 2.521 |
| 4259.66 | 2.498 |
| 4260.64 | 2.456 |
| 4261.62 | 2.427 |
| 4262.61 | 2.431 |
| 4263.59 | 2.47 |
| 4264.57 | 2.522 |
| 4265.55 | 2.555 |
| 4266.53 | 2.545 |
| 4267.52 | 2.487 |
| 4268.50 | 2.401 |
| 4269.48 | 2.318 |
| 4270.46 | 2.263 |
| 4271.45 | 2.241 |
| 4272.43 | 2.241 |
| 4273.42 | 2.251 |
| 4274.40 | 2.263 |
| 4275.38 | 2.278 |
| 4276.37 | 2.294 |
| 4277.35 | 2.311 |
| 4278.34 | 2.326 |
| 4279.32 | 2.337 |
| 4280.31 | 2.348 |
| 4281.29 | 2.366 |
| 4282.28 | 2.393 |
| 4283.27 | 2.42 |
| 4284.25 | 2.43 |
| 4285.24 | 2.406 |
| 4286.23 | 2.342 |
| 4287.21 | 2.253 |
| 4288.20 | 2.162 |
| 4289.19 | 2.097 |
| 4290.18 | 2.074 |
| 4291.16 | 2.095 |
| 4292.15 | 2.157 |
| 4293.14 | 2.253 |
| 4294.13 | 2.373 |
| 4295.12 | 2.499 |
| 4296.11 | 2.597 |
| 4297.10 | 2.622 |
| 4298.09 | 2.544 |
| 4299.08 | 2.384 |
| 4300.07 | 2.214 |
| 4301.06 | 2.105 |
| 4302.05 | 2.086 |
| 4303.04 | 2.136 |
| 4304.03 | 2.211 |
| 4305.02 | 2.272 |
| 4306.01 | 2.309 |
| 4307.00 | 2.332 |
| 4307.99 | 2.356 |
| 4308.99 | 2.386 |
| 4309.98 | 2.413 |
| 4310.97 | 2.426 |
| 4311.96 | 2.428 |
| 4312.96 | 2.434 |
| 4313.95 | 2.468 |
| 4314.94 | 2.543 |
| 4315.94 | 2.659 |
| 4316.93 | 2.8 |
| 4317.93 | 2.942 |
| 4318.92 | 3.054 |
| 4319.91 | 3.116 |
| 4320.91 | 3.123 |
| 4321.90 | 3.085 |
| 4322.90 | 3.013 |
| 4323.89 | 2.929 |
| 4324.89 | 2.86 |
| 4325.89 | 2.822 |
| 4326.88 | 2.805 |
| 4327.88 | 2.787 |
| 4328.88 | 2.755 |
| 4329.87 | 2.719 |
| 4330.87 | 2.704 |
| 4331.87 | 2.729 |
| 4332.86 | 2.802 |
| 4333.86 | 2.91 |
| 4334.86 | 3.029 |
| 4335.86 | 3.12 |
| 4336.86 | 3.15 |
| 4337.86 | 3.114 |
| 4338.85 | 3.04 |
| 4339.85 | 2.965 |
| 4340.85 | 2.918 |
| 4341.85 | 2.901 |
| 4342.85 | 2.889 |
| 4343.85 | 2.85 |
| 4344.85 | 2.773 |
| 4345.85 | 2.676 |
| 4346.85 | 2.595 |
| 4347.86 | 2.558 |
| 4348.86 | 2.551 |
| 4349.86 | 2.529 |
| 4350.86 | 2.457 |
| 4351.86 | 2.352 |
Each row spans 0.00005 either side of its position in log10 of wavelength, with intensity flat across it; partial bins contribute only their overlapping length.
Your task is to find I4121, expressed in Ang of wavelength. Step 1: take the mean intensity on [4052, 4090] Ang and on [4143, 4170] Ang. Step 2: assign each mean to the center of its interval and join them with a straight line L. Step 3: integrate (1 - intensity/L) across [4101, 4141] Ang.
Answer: -1.5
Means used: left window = 2.51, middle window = 2.55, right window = 2.42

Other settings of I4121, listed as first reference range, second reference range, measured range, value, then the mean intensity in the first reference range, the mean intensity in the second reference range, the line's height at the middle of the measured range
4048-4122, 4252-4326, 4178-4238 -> 3.3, 2.52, 2.44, 2.47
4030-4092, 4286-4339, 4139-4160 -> 0.4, 2.49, 2.59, 2.52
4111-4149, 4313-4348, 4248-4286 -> 5.3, 2.55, 2.86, 2.76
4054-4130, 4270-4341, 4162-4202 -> 3.2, 2.53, 2.54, 2.53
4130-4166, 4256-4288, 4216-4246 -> 1.2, 2.52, 2.38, 2.43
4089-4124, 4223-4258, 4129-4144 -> -0.7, 2.55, 2.34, 2.5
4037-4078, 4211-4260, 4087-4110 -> -1.6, 2.43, 2.34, 2.41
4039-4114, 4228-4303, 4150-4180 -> 0.9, 2.49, 2.36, 2.43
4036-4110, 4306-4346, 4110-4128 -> 0.4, 2.5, 2.79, 2.56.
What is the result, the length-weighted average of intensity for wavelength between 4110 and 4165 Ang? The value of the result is 2.52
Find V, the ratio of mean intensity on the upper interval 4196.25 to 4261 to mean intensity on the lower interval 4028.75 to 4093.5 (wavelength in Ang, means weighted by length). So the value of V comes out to 0.9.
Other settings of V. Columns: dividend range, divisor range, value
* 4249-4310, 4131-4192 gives 0.96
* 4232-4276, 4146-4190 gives 1.01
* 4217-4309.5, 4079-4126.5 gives 0.91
